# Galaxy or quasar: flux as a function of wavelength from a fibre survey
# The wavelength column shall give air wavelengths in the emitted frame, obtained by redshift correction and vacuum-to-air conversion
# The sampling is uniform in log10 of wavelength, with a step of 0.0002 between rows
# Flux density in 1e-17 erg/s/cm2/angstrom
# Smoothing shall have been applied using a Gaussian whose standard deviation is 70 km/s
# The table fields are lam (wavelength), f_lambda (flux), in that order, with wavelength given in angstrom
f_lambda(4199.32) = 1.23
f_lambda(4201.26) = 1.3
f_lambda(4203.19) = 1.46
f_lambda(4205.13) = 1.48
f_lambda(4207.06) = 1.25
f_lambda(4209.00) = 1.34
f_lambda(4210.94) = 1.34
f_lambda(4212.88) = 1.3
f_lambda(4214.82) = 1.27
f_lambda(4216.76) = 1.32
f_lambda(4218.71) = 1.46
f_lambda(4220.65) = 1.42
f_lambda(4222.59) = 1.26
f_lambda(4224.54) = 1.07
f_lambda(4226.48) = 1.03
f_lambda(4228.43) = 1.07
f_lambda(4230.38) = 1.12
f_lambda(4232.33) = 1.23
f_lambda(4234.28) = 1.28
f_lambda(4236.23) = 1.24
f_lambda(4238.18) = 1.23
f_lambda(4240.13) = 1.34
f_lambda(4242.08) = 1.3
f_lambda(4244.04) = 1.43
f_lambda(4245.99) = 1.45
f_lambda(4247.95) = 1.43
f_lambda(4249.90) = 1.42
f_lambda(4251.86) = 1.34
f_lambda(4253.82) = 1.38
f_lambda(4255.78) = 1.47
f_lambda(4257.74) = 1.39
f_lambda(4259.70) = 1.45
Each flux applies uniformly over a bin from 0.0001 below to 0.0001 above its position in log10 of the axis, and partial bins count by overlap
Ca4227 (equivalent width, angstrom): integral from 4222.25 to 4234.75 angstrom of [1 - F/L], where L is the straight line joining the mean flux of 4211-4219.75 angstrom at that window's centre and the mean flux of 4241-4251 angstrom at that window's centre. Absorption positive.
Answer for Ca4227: 2.1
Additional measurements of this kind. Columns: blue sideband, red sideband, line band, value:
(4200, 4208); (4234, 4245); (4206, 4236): 2.0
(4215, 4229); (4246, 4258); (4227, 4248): 0.9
